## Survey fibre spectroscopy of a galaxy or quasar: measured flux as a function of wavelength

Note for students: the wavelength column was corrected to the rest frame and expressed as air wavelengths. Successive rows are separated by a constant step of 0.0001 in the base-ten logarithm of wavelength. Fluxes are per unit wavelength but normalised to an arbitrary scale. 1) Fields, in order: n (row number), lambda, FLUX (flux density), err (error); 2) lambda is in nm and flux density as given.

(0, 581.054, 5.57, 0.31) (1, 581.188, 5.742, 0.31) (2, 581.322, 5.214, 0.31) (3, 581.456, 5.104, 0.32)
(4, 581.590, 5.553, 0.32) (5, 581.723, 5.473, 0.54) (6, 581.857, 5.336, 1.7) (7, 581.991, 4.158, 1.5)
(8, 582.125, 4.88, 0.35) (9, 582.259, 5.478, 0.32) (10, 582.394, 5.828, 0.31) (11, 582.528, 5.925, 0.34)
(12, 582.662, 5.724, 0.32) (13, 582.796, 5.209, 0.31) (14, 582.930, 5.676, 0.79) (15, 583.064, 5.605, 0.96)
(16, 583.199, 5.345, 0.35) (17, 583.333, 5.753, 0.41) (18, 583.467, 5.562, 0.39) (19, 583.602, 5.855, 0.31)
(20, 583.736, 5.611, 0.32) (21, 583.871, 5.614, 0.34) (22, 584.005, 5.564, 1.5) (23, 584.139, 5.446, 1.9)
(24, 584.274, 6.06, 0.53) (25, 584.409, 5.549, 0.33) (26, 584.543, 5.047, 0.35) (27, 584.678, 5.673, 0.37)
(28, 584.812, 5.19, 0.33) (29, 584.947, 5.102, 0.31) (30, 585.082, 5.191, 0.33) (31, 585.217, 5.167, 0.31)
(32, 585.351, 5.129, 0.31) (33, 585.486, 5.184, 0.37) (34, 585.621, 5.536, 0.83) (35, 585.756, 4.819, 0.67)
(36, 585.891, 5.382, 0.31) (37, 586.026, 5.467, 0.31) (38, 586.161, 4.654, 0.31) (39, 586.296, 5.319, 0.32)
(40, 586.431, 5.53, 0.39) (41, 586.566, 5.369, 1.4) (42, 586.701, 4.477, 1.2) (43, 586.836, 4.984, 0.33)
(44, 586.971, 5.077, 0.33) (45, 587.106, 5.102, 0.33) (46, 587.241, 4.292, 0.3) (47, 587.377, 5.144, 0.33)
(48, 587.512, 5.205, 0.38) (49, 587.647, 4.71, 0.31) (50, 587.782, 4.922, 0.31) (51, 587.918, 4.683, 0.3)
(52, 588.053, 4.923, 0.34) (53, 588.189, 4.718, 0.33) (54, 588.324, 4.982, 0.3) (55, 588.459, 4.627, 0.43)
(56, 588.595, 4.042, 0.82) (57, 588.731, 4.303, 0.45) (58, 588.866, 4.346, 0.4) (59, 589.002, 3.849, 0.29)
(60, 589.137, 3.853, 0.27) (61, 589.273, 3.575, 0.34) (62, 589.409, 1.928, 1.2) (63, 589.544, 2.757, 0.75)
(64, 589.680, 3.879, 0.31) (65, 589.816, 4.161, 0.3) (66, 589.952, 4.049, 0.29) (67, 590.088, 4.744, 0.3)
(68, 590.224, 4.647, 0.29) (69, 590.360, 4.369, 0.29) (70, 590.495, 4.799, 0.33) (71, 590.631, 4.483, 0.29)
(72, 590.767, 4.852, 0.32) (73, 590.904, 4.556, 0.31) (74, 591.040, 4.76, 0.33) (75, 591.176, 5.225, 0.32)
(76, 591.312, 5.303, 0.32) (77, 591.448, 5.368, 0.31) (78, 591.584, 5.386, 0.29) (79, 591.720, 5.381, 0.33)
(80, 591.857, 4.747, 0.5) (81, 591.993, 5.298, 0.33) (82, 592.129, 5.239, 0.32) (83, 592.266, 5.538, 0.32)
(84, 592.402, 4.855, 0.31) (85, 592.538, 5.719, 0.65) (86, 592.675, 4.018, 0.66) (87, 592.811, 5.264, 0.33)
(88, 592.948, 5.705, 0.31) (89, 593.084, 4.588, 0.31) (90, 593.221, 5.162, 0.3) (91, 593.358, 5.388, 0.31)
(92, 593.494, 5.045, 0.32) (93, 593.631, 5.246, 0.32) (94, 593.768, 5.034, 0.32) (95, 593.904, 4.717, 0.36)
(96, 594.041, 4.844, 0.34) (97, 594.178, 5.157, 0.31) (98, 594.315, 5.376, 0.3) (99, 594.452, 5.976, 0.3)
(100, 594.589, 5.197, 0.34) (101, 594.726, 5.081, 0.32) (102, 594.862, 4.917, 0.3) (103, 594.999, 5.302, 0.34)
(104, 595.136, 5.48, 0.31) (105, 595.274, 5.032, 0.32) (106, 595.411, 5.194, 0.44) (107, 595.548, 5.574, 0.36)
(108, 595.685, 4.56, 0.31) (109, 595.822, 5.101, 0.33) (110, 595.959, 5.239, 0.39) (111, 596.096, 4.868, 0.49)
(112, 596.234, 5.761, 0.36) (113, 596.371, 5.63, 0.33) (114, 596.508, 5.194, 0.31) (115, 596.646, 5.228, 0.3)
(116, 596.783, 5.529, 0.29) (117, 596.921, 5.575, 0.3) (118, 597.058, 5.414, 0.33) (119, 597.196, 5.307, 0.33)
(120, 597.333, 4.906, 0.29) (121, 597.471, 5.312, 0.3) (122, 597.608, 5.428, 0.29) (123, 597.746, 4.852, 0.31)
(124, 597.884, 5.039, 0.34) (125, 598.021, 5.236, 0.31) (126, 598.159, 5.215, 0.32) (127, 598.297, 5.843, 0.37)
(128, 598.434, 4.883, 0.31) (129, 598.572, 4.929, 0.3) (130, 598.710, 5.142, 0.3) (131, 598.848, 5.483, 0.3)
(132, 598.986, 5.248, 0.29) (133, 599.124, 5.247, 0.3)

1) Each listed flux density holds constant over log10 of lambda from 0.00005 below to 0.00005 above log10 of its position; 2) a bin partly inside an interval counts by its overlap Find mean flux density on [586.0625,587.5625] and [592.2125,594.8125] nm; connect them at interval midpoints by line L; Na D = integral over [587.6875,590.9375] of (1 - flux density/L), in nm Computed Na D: 0.52 nm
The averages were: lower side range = 5.02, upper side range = 5.15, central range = 4.25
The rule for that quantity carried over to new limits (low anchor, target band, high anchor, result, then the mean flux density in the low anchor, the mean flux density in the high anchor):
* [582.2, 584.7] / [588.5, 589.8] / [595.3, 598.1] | 0.43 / 5.6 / 5.24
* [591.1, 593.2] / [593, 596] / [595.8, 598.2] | 0.04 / 5.17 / 5.27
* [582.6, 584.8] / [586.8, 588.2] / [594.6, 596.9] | 0.15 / 5.57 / 5.24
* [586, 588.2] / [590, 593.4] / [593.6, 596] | 0.05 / 4.97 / 5.17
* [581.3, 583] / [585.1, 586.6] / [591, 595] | 0.02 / 5.36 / 5.16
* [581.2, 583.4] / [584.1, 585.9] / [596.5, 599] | 0.02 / 5.4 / 5.25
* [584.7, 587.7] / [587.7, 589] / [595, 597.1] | 0.14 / 5.1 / 5.29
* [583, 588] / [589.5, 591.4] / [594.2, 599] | 0.27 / 5.25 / 5.26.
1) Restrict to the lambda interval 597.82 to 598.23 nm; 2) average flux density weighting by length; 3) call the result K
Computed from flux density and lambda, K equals 5.17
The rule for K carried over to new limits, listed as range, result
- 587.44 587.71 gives 4.98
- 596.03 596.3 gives 5.3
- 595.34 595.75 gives 5.12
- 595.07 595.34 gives 5.24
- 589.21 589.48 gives 2.74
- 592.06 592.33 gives 5.38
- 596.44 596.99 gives 5.38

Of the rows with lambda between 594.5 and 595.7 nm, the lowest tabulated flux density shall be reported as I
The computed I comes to 4.56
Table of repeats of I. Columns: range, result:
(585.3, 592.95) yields 1.928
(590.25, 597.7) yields 4.018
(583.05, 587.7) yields 4.292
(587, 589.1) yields 3.849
